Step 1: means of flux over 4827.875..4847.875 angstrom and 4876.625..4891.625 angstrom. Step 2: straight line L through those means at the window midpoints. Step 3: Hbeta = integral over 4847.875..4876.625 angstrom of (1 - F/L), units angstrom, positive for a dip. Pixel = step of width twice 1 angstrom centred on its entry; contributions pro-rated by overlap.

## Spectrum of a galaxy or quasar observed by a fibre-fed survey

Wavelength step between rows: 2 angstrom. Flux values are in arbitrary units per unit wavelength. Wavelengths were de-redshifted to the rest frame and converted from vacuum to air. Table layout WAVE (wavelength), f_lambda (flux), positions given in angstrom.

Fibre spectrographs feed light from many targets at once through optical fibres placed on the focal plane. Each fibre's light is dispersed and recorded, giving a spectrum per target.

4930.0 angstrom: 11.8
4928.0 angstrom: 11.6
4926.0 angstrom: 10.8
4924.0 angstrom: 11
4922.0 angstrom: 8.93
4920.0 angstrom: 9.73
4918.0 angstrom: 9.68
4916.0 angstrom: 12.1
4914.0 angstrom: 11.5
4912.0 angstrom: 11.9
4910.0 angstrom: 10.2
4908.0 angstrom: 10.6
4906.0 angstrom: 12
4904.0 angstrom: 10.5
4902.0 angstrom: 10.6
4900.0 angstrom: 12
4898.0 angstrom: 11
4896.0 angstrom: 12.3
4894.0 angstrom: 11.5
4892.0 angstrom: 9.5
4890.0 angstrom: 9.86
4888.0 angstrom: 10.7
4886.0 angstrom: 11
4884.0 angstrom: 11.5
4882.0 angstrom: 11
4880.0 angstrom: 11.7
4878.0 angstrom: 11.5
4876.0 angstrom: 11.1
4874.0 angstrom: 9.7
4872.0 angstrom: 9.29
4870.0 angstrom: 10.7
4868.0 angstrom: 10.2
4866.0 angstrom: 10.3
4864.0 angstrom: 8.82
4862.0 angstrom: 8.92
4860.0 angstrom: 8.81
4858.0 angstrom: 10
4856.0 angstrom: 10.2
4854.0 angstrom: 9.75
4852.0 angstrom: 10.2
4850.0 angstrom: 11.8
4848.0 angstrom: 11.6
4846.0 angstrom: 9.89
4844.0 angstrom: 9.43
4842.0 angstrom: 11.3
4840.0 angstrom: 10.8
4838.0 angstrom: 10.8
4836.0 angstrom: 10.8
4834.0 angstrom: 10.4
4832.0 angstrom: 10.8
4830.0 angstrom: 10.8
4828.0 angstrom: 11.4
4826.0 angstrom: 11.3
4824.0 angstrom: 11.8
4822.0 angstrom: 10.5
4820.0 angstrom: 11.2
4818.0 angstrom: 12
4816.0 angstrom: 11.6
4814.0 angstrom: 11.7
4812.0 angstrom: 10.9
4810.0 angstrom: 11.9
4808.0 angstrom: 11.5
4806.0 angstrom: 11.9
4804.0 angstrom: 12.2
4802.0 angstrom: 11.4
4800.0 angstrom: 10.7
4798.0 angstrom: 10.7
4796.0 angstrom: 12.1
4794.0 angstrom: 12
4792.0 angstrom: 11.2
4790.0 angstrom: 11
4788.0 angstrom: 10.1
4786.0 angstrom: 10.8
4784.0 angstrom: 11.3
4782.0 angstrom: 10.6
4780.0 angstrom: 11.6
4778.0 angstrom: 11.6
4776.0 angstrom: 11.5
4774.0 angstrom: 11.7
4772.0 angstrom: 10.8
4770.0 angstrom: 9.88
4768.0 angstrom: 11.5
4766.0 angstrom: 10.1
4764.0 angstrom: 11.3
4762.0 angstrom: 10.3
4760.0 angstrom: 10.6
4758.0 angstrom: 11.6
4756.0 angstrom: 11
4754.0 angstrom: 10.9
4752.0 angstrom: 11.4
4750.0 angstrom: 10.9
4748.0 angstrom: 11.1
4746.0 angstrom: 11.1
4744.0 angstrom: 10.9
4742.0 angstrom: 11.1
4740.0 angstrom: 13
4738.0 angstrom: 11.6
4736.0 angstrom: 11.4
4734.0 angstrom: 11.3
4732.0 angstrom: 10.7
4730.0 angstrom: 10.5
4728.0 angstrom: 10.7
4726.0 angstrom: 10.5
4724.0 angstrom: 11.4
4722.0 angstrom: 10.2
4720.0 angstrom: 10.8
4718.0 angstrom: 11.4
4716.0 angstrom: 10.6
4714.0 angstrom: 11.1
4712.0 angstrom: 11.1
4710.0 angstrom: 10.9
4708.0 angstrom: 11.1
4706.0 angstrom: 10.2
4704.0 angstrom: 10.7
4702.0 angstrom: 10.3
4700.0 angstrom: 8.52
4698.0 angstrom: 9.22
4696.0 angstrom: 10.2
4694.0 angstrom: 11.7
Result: 2.1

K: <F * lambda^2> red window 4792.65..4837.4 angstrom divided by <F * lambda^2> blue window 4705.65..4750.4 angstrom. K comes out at 1.07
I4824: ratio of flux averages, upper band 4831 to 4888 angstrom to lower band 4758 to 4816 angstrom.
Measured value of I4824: 0.93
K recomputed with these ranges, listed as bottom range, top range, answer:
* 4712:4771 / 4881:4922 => 1.06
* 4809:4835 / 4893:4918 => 1.04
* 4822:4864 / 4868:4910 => 1.06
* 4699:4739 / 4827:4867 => 1.01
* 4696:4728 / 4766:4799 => 1.09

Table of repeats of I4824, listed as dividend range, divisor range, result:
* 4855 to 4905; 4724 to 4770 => 0.95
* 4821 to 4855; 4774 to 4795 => 0.96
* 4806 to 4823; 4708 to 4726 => 1.05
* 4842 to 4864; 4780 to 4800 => 0.91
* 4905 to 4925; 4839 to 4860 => 1.03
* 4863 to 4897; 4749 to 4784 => 0.96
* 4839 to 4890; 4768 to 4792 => 0.94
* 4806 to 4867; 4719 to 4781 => 0.97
